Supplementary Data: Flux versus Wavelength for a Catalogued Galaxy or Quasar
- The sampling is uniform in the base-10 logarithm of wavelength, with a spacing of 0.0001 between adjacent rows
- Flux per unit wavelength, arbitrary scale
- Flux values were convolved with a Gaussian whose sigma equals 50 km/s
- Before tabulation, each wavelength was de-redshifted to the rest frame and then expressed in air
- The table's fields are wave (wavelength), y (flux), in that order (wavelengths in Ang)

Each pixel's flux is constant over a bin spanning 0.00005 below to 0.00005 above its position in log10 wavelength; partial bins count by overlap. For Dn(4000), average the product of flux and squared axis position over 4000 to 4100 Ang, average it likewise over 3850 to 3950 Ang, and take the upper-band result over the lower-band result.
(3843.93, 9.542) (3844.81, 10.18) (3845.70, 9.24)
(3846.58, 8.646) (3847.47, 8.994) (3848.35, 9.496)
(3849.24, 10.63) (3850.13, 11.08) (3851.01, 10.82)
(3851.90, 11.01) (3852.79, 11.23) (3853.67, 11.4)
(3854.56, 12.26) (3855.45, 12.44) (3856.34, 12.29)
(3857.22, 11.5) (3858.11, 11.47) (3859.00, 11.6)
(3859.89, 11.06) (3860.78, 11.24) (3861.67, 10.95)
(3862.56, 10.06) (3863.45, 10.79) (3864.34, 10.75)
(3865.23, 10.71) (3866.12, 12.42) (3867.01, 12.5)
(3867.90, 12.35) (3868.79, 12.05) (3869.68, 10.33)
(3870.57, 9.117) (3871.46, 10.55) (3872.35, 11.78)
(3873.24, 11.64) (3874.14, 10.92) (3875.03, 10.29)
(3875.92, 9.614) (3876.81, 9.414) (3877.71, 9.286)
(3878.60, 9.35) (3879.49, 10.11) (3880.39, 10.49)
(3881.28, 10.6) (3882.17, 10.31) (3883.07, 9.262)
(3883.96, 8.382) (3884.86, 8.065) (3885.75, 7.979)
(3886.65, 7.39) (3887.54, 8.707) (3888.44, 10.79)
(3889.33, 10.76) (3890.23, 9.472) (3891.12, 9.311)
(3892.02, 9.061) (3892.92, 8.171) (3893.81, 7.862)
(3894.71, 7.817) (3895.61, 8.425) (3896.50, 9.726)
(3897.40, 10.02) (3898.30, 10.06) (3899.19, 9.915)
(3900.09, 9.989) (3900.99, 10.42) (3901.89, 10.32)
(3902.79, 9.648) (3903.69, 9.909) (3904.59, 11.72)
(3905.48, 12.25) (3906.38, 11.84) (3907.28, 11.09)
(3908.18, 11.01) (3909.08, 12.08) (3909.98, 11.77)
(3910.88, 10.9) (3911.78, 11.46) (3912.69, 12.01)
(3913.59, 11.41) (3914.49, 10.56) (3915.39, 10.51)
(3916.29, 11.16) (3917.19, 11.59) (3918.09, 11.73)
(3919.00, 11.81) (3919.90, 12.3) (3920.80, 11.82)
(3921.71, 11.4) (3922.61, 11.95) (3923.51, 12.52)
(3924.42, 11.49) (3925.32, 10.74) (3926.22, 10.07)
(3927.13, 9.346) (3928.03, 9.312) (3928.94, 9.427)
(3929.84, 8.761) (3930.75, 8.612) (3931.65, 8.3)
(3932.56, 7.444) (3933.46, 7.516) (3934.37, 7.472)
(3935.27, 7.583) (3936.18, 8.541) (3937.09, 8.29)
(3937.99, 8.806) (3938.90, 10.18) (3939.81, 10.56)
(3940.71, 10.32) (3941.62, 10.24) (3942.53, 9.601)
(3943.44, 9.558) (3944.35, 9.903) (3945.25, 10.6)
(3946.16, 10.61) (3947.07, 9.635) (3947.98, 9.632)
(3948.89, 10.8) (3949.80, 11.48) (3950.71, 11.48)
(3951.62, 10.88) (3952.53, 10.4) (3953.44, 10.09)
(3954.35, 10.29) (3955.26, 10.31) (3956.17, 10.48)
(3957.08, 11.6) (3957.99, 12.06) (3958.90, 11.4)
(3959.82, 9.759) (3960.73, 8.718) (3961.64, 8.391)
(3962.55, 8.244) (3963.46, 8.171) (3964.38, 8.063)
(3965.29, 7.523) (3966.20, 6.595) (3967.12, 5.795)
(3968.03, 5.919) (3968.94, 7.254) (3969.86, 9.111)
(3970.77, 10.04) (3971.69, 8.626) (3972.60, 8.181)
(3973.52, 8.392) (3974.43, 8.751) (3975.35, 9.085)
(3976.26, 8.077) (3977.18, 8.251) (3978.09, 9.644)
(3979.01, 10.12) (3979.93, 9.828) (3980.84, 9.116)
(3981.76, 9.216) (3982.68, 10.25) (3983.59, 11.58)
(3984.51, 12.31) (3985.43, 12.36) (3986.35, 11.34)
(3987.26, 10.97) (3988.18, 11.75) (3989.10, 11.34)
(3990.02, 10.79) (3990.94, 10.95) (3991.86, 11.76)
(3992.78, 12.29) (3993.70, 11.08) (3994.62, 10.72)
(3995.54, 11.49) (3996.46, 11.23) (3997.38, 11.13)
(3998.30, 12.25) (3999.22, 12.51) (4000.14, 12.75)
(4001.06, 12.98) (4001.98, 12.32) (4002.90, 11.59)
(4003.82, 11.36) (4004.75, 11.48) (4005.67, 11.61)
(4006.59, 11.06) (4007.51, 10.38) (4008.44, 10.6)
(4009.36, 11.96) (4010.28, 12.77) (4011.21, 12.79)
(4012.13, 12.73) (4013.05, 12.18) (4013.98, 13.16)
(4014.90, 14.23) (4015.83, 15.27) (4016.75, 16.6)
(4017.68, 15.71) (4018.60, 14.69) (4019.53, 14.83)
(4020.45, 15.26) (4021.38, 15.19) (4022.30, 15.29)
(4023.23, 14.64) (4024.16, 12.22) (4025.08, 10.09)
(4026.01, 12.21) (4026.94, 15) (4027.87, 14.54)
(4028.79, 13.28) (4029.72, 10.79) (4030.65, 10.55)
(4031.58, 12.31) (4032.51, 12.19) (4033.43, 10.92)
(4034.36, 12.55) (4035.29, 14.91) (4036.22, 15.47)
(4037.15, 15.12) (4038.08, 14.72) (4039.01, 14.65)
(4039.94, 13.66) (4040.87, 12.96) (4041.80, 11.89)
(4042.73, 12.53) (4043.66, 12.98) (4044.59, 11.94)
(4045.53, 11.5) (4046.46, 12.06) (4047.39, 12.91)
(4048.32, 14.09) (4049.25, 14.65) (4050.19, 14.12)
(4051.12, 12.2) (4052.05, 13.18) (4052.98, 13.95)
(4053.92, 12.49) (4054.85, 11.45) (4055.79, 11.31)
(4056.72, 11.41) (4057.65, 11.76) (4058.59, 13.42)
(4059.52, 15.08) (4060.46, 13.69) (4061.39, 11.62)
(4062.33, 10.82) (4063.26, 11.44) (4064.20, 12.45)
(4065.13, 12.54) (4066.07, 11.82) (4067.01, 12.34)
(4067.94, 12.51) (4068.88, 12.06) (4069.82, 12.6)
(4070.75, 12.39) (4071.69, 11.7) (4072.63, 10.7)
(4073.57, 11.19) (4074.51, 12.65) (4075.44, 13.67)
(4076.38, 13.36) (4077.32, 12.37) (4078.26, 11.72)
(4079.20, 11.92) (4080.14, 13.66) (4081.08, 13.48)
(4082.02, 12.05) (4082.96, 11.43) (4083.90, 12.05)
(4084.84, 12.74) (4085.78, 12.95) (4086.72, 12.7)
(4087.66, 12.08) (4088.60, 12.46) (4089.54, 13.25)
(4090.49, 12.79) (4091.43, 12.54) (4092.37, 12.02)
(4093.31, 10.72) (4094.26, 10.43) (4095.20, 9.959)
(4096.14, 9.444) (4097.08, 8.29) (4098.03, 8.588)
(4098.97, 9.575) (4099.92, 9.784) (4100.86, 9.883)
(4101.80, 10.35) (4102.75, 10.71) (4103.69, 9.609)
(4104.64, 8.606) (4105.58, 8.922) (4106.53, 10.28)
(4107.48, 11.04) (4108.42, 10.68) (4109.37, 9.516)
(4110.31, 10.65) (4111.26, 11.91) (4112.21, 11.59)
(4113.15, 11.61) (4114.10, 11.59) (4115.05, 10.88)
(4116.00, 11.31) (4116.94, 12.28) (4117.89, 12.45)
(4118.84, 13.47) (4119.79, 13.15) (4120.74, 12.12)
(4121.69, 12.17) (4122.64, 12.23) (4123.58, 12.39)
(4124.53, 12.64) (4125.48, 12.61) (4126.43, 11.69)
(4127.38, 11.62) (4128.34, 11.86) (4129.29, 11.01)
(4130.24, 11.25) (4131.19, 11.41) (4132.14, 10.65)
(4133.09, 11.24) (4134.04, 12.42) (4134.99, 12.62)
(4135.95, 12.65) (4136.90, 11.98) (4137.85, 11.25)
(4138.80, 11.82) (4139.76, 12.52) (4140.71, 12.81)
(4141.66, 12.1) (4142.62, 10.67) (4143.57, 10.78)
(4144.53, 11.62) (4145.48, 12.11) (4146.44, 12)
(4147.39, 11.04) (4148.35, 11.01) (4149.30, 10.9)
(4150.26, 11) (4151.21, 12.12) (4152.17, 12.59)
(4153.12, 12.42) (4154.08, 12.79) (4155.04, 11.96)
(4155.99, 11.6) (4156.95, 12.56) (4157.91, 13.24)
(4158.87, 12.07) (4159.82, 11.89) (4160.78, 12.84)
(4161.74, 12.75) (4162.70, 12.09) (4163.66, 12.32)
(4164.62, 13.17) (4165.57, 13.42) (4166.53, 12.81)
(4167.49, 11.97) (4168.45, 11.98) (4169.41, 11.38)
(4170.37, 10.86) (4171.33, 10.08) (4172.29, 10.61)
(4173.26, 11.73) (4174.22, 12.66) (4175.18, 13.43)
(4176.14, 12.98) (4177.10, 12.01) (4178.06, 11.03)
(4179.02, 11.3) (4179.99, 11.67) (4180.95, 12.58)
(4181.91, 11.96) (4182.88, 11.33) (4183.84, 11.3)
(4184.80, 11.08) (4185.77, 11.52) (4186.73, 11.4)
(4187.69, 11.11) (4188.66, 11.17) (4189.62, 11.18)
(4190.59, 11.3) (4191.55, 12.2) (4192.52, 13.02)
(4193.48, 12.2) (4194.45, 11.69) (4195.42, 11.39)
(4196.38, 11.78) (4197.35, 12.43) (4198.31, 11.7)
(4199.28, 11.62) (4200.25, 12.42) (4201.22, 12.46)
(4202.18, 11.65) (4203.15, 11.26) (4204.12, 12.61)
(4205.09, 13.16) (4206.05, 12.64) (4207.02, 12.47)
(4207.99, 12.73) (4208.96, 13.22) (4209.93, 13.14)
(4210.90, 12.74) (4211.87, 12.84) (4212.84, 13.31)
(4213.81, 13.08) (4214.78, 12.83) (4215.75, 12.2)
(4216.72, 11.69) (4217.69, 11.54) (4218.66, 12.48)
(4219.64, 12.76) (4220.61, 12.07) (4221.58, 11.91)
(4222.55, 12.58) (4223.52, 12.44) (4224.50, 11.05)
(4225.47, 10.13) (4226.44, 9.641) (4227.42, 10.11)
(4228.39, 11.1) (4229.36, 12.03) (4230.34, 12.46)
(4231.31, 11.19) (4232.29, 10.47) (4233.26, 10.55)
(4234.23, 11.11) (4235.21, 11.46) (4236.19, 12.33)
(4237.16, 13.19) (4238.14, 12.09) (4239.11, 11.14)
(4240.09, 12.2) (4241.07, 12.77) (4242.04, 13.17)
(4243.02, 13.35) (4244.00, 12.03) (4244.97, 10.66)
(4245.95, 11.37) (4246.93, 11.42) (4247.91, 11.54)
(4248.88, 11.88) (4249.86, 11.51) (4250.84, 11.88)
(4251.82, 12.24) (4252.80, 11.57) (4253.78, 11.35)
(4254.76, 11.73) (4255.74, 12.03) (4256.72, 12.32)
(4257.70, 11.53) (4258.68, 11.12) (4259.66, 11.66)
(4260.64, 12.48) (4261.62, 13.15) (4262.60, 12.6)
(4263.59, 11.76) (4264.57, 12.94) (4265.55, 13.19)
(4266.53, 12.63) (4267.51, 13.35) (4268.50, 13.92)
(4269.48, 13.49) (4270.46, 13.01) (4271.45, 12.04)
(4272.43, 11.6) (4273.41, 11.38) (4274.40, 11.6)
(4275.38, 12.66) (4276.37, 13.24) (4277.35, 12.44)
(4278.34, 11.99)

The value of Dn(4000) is 1.31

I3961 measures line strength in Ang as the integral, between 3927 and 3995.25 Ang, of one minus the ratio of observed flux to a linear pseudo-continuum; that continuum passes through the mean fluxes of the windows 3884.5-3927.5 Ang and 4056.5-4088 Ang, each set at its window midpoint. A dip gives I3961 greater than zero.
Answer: 8.9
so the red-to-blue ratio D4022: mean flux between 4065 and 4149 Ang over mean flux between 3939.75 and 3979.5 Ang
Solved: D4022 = 1.23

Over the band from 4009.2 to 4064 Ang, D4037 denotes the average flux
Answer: 13.2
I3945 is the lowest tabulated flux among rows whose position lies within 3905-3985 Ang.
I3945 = 5.795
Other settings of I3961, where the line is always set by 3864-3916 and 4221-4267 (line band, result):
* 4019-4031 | -2.8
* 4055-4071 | -1.9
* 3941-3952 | 0.1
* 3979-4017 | -3.6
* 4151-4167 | -1.5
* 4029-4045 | -3.0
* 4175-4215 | -1.7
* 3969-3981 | 1.9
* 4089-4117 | 1.5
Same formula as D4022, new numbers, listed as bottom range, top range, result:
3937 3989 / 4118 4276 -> 1.24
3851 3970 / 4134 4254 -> 1.18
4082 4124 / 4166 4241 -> 1.06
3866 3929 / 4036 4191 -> 1.15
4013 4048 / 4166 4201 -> 0.87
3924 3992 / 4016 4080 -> 1.35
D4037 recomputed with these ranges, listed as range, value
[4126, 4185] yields 11.9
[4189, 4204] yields 11.9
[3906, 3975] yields 9.89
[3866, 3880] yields 10.7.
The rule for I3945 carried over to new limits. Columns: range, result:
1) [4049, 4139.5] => 8.29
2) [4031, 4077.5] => 10.7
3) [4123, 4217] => 10.08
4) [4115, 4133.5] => 10.65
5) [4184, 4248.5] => 9.641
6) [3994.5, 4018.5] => 10.38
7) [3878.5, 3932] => 7.39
